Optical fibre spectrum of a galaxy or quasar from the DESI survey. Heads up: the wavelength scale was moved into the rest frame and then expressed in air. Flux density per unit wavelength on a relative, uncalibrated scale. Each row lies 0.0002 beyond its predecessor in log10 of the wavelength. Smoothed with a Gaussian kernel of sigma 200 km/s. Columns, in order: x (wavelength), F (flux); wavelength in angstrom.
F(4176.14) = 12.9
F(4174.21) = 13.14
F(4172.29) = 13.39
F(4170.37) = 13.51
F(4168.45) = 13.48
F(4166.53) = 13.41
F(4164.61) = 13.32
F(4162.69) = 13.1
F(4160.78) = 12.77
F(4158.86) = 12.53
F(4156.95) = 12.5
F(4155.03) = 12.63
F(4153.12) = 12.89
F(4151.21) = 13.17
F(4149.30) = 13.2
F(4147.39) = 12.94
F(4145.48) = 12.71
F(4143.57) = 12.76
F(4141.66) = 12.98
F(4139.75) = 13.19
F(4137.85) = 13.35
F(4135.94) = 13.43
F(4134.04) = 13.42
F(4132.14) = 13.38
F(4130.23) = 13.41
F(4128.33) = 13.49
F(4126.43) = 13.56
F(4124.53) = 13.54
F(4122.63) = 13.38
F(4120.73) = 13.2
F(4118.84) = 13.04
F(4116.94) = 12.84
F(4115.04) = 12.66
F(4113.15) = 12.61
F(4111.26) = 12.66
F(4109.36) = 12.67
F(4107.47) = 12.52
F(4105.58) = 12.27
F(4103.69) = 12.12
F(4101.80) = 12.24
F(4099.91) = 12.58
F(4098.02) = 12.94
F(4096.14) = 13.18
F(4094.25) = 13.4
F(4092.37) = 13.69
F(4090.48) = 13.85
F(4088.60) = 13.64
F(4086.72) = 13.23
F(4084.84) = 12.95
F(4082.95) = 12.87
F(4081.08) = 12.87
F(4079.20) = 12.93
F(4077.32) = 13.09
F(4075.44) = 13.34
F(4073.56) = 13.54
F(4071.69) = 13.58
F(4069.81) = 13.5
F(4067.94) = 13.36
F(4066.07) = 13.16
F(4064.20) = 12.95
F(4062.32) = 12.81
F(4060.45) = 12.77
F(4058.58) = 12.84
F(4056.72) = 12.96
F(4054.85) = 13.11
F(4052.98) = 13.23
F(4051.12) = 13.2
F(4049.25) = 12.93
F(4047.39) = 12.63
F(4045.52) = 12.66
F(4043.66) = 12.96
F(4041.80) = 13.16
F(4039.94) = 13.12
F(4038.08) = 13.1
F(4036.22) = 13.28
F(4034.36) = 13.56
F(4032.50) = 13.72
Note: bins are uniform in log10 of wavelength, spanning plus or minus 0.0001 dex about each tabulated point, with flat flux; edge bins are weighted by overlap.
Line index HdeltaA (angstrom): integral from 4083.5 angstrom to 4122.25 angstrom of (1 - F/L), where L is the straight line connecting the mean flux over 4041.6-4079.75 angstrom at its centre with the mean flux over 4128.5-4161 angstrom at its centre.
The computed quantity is 0.4 angstrom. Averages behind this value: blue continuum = 13.1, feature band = 12.9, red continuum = 13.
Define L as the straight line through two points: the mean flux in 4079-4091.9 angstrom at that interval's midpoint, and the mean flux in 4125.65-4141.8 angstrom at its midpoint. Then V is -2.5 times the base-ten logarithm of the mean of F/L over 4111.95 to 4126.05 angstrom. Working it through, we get 0.02 mag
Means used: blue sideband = 13.2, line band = 13.1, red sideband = 13.4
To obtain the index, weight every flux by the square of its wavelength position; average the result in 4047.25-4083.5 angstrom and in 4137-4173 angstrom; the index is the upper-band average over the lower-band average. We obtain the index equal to 1.04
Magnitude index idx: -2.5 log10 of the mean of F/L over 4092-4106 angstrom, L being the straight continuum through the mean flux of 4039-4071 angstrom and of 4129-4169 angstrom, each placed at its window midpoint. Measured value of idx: 0.02 mag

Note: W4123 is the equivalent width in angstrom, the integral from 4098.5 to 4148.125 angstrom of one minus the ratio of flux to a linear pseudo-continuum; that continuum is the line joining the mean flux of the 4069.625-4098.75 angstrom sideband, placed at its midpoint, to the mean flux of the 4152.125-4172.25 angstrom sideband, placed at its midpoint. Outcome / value 0.7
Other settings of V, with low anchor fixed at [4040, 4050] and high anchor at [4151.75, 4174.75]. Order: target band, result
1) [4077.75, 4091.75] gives -0.021 mag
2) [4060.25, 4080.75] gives -0.021 mag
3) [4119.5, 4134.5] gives -0.034 mag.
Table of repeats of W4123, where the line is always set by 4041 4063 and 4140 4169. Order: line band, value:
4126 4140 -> -0.5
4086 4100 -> -0.4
